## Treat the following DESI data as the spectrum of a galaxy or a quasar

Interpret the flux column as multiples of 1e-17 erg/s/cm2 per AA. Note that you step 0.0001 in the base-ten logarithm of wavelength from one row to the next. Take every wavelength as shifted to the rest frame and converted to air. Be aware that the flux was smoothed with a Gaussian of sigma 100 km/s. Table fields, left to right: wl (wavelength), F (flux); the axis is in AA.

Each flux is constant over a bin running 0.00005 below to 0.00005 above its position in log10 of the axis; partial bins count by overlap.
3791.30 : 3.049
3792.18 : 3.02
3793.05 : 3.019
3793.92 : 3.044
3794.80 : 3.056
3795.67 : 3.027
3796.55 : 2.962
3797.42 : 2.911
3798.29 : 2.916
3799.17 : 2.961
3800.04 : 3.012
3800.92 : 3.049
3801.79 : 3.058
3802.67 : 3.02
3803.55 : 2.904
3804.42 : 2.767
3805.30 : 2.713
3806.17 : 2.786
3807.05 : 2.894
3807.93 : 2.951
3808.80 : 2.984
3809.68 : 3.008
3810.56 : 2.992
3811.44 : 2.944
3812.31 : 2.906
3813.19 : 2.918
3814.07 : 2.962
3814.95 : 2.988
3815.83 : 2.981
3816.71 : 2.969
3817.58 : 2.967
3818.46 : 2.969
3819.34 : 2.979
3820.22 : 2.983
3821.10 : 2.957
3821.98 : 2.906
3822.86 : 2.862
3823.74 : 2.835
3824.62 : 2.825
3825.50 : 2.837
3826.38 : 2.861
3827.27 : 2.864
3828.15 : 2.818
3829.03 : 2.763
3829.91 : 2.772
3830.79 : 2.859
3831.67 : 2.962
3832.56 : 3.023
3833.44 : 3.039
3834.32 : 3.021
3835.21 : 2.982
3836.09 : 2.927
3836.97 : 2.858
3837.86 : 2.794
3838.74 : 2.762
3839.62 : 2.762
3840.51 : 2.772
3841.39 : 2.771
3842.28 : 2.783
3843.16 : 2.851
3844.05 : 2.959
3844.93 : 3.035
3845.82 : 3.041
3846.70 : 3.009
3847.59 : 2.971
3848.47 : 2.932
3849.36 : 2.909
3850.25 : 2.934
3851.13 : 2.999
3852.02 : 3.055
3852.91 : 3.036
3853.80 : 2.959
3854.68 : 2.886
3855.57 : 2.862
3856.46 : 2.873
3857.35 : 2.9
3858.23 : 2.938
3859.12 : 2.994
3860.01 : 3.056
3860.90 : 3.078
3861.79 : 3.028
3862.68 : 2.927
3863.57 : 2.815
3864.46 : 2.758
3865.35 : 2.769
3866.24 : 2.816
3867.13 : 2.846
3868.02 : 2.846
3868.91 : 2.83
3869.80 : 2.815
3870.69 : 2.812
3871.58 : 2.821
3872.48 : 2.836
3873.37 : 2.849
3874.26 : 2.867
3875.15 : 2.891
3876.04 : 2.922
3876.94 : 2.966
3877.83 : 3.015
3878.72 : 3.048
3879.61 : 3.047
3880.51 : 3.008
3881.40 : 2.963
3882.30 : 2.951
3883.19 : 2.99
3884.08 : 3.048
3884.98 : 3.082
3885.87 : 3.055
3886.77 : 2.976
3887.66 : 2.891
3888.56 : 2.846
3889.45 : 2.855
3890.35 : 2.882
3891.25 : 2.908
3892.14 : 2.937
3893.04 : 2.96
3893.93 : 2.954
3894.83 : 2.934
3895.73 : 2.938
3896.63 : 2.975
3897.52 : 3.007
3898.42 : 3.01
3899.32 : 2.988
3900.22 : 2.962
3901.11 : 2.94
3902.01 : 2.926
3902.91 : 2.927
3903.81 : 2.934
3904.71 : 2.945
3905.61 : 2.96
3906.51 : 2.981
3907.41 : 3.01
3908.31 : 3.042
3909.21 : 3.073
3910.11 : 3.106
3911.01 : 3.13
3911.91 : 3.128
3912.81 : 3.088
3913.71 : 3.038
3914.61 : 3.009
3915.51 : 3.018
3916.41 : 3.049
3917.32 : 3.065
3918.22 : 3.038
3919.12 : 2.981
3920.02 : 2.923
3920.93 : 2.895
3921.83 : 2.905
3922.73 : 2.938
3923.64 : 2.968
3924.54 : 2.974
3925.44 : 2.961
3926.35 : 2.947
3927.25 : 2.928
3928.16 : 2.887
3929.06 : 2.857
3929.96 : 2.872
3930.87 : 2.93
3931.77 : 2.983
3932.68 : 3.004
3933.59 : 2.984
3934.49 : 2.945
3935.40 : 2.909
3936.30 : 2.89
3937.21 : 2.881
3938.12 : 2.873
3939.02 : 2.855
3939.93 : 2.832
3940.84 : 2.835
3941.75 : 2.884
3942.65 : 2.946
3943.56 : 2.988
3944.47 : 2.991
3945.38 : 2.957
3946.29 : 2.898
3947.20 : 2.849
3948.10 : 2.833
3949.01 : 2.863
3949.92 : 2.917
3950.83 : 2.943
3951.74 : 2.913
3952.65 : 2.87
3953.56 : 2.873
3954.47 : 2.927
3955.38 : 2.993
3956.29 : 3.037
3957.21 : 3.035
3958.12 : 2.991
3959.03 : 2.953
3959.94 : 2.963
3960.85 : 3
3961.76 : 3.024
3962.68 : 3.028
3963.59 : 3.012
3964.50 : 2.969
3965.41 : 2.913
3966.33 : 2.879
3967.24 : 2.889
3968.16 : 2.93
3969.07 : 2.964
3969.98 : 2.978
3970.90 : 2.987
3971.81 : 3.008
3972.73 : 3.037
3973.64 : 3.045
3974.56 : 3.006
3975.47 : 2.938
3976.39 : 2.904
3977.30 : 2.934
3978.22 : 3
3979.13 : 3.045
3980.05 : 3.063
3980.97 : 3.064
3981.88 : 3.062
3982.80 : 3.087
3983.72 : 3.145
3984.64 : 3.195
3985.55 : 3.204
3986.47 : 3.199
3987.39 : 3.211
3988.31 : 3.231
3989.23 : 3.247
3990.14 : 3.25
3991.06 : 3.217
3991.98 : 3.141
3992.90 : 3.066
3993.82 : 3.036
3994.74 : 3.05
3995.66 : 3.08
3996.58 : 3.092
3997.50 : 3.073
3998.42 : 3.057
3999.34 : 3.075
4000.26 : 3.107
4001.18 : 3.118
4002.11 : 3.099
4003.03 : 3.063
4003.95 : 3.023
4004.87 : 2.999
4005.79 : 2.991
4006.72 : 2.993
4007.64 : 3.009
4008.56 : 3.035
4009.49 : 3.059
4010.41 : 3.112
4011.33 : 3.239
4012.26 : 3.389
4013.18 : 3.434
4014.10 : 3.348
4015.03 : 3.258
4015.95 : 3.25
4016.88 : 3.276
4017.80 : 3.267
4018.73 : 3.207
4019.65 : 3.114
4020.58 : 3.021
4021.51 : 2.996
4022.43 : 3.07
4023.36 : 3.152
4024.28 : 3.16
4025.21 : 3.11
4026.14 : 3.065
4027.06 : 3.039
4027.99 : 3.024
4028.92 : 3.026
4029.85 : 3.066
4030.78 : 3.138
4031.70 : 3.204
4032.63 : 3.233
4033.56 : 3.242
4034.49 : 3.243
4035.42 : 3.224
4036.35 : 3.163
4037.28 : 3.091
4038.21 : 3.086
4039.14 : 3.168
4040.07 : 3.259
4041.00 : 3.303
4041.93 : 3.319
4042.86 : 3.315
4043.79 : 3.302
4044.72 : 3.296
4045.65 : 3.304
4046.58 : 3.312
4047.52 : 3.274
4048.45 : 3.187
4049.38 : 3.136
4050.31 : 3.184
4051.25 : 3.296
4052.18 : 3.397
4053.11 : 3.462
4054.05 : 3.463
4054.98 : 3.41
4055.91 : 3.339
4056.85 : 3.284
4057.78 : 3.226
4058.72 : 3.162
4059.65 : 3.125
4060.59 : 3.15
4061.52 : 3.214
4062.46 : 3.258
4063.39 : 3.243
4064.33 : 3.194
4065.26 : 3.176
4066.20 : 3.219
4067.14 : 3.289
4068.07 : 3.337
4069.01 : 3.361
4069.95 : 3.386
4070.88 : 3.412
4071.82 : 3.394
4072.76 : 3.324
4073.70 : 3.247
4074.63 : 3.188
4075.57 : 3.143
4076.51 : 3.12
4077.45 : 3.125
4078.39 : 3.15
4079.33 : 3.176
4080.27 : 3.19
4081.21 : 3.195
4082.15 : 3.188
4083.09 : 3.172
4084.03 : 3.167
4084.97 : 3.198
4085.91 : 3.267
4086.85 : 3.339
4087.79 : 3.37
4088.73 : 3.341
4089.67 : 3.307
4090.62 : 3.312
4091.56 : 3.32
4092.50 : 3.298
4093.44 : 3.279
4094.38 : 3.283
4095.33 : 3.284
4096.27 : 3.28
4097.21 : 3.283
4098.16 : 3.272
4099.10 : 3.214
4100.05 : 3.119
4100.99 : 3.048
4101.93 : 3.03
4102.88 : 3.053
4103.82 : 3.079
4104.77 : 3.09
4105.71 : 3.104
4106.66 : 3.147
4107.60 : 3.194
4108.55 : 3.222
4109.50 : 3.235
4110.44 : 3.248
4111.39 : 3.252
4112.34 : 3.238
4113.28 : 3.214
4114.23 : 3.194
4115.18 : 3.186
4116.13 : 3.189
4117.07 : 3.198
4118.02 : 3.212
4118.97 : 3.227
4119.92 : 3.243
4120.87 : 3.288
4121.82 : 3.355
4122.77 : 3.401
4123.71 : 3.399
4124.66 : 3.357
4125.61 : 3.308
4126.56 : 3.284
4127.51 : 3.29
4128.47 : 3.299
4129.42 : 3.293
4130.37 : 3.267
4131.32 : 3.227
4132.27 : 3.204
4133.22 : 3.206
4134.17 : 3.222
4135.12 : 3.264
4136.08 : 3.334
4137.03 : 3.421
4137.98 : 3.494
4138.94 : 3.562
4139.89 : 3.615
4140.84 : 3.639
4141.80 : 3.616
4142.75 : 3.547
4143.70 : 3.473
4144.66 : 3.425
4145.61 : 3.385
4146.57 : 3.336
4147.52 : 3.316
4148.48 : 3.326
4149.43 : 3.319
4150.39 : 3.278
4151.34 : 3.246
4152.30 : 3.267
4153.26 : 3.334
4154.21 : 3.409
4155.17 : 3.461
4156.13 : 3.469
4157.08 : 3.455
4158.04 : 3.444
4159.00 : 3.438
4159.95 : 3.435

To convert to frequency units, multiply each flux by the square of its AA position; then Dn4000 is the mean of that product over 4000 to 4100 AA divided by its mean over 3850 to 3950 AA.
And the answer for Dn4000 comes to 1.2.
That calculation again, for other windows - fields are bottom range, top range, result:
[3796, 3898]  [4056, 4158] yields 1.28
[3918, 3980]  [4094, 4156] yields 1.22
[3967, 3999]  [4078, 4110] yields 1.11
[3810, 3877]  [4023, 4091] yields 1.24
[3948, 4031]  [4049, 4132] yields 1.11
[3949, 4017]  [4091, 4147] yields 1.15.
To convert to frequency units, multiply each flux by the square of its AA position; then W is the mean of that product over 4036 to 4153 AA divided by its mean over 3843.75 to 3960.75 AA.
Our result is 1.2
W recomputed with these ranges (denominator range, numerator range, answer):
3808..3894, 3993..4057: 1.19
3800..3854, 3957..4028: 1.15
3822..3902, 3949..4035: 1.13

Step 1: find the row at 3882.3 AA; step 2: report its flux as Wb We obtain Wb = 2.951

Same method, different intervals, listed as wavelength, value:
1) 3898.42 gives 3.01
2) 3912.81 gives 3.088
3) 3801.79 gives 3.058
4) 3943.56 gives 2.988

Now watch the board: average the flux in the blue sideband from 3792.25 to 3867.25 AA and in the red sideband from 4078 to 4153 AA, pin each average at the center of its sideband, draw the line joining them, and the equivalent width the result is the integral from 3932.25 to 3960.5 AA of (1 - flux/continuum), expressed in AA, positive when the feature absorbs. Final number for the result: 1.3 AA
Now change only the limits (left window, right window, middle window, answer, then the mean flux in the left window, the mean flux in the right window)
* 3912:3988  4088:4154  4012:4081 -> -1.64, 2.97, 3.29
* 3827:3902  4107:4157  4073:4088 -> 0.22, 2.92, 3.33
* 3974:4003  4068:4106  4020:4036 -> 0.16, 3.1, 3.23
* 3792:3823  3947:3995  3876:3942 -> 0.65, 2.95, 3.02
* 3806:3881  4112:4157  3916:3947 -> 1.10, 2.91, 3.34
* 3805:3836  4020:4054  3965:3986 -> 0.69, 2.92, 3.19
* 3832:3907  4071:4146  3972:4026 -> 0.00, 2.93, 3.27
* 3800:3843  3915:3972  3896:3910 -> -0.25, 2.9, 2.94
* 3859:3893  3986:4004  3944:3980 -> 1.29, 2.92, 3.12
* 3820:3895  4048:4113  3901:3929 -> 0.07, 2.91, 3.24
